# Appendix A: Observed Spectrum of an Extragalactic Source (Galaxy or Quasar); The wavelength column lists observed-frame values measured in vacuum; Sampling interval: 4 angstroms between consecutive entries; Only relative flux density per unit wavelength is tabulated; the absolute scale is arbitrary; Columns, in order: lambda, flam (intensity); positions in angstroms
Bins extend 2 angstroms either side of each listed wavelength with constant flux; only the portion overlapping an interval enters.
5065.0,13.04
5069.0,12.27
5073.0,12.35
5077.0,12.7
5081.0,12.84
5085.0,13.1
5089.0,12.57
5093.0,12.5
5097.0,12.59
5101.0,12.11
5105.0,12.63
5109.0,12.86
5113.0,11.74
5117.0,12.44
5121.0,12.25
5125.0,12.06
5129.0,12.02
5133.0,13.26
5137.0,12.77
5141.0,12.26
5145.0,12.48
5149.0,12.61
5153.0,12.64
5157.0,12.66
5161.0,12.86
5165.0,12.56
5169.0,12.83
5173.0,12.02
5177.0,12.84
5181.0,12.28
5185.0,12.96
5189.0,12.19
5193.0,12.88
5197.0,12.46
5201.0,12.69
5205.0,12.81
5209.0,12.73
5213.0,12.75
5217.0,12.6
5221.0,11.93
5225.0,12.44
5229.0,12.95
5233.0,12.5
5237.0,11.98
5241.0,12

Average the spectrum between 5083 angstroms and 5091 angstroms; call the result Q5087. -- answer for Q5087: 12.8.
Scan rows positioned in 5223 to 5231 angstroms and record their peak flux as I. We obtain 12.95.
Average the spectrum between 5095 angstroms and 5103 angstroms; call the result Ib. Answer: 12.3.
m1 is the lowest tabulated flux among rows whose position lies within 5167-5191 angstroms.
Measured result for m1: 12.02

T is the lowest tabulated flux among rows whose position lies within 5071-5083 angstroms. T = 12.35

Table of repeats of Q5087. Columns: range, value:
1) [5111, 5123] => 12.1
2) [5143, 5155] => 12.6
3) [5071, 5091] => 12.7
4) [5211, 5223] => 12.4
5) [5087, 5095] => 12.5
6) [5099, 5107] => 12.4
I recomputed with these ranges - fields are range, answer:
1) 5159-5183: 12.86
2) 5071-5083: 12.84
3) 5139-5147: 12.48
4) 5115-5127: 12.44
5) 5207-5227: 12.75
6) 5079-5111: 13.1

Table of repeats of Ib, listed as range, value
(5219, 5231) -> 12.4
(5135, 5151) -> 12.5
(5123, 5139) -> 12.5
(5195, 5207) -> 12.7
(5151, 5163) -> 12.7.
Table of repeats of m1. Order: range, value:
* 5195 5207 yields 12.46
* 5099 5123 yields 11.74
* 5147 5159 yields 12.61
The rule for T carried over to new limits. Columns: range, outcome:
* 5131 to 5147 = 12.26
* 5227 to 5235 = 12.5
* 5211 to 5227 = 11.93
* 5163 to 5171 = 12.56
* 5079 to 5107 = 12.11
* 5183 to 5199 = 12.19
